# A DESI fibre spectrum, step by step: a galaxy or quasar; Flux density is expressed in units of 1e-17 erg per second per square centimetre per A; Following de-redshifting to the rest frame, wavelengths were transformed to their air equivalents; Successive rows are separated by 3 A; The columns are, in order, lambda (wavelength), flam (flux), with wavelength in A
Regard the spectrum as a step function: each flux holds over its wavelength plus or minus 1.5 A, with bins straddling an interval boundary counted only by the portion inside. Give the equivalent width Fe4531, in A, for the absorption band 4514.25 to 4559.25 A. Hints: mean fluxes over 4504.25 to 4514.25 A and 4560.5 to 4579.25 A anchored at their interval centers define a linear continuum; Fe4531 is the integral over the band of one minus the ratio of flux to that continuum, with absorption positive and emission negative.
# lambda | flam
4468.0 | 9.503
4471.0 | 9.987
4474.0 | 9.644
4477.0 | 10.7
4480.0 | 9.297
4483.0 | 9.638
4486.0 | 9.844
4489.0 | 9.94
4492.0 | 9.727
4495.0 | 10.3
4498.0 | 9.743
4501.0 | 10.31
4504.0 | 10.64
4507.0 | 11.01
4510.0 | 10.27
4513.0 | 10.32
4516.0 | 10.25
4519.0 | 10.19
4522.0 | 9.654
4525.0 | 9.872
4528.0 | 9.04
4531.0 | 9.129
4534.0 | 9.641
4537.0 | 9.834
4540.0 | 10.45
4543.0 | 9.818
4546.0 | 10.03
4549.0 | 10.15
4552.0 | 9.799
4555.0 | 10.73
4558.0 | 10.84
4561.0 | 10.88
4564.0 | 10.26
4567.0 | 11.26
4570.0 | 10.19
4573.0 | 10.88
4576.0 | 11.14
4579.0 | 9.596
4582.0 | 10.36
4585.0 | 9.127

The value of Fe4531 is 2.7 A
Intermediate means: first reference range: 10.6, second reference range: 10.7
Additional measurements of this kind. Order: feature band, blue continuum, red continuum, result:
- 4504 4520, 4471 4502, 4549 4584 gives -0.5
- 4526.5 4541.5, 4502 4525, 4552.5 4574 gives 1.2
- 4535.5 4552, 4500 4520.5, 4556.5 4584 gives 0.7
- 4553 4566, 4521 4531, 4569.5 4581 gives -0.7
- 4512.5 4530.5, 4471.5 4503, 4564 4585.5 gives 0.5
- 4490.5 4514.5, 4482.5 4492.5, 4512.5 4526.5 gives -0.9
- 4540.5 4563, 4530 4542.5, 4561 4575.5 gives -0.2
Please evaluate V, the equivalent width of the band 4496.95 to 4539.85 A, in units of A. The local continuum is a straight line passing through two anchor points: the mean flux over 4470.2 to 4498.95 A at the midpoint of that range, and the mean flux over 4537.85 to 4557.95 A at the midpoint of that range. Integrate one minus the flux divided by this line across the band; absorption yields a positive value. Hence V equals 0.2 A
